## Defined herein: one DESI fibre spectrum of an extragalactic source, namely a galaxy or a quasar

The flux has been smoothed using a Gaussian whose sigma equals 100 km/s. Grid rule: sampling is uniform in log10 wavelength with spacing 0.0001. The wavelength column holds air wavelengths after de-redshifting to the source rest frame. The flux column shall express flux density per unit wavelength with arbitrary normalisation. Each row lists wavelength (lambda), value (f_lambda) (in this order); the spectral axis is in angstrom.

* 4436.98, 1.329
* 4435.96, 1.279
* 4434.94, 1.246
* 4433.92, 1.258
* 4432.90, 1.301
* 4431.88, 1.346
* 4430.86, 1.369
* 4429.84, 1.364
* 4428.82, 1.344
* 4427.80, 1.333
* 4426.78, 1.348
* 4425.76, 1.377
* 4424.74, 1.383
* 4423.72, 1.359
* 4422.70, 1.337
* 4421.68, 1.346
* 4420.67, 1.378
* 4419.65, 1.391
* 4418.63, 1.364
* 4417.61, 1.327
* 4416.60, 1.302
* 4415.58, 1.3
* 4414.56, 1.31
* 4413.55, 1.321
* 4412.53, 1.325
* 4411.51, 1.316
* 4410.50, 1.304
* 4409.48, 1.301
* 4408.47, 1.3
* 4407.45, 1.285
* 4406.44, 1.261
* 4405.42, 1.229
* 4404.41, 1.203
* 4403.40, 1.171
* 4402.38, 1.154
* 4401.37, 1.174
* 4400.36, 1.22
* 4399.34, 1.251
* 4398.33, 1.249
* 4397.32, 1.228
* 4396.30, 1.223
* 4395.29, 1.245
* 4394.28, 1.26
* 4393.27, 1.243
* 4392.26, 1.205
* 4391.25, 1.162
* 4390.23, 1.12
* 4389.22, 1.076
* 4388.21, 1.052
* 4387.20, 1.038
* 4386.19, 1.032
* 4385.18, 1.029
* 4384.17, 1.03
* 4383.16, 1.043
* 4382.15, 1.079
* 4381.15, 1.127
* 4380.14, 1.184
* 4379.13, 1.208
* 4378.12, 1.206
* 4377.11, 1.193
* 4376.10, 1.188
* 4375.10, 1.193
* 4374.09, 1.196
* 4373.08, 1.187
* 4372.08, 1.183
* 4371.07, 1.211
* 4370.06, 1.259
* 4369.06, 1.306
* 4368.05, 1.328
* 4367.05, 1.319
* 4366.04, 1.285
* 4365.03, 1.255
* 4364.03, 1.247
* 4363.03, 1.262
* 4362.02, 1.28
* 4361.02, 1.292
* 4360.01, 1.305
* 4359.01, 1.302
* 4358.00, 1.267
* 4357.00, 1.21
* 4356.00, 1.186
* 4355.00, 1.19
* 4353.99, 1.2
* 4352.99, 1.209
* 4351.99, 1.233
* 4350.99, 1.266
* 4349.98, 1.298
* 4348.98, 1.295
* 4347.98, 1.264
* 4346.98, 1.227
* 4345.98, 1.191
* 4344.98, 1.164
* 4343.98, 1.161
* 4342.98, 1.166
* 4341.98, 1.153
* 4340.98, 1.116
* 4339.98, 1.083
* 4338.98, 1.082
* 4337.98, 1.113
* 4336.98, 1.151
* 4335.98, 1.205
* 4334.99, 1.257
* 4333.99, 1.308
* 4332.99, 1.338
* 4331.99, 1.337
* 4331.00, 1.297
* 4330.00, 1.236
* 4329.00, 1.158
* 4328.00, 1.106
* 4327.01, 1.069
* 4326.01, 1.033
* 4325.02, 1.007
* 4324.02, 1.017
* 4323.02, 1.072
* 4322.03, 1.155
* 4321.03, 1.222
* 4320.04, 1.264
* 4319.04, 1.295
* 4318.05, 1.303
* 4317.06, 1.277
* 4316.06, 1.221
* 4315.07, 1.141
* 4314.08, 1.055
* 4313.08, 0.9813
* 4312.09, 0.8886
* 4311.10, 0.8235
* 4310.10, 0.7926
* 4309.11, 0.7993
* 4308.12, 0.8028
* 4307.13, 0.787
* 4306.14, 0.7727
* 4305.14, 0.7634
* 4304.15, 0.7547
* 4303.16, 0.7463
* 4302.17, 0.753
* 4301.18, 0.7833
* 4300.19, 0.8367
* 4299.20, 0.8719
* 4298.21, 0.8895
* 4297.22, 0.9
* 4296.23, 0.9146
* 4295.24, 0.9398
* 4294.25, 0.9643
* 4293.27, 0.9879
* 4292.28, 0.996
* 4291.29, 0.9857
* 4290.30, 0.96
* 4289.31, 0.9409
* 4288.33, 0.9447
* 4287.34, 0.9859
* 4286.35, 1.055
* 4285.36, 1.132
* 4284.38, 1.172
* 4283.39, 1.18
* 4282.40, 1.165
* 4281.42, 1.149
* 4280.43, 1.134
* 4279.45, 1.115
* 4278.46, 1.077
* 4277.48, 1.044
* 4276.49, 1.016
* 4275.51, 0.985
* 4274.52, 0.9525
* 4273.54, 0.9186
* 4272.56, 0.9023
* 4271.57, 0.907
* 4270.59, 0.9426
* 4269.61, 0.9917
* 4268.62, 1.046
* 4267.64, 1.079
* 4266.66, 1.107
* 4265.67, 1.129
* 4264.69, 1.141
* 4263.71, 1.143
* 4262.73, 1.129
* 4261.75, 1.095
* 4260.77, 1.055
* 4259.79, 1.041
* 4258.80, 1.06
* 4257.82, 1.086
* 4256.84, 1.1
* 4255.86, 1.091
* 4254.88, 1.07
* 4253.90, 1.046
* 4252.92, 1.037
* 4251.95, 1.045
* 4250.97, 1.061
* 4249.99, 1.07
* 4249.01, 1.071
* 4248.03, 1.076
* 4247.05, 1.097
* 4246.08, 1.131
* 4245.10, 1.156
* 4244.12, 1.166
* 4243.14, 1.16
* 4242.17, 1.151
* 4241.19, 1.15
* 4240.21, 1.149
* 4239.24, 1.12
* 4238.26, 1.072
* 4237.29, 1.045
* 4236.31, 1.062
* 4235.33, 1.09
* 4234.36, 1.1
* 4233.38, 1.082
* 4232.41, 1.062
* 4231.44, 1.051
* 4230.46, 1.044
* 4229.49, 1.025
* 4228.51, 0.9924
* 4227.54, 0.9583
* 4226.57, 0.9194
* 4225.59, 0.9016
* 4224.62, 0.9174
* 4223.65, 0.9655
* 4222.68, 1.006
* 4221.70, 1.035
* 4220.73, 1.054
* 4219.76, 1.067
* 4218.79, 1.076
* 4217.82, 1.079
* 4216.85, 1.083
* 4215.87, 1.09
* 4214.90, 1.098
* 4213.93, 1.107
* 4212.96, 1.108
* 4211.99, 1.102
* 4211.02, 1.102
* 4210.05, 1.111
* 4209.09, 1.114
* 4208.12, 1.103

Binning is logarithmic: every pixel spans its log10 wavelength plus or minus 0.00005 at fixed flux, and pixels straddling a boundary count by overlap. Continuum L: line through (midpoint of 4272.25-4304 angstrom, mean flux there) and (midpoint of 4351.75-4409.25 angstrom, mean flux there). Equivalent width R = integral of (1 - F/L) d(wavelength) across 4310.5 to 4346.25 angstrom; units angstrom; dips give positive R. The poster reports -2.42 angstrom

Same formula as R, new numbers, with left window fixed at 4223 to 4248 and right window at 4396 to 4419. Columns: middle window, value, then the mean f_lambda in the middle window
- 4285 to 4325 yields 6.1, 0.969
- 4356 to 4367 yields -0.5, 1.27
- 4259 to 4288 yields 1.2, 1.06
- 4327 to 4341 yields -0.2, 1.2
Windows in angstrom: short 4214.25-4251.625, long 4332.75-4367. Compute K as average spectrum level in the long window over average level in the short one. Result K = 1.15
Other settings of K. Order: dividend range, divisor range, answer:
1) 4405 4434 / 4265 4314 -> 1.39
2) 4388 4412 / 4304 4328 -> 1.20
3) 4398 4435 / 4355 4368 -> 1.03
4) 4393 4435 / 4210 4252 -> 1.21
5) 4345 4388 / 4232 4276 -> 1.13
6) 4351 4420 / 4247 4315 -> 1.23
